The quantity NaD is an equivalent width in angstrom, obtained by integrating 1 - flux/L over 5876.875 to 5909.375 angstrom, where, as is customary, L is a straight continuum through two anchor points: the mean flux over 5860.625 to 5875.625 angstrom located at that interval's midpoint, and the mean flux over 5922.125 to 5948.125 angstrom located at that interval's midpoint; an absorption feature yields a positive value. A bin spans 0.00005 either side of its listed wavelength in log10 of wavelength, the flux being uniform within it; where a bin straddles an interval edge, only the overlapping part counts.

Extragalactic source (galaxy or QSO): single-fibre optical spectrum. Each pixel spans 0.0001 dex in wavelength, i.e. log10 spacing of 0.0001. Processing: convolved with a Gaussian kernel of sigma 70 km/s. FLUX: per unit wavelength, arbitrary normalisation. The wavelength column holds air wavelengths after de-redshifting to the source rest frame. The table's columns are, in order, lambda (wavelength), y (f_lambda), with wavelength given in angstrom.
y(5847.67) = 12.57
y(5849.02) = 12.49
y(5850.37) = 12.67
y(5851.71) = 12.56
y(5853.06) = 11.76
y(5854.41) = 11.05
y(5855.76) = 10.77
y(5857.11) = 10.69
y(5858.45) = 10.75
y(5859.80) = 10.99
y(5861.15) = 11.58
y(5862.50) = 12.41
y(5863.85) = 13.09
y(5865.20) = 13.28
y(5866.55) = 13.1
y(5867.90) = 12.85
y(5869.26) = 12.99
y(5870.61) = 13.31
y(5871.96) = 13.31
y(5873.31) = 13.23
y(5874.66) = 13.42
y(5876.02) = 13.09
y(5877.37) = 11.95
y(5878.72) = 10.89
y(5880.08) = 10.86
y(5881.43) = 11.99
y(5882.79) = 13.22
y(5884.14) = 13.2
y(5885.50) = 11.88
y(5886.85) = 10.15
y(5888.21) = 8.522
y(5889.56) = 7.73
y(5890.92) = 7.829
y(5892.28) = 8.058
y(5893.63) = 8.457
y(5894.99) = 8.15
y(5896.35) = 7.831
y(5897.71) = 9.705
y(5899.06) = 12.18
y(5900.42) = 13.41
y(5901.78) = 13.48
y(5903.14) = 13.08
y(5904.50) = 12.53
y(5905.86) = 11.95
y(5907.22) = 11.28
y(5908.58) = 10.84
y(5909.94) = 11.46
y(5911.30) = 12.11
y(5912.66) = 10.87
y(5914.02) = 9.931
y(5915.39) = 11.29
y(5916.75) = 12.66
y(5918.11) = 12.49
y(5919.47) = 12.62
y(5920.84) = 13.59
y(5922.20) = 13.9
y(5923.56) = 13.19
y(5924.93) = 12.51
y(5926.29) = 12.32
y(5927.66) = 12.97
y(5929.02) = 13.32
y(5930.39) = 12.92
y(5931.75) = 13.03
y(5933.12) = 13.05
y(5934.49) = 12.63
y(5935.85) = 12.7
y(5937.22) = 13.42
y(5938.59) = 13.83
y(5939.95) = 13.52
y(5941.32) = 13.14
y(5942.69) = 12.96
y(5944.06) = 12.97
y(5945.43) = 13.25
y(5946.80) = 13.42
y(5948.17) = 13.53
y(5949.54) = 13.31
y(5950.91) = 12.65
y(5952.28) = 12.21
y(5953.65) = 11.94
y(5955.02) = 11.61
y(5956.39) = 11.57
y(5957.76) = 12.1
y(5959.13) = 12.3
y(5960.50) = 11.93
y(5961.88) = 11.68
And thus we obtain 5.6 angstrom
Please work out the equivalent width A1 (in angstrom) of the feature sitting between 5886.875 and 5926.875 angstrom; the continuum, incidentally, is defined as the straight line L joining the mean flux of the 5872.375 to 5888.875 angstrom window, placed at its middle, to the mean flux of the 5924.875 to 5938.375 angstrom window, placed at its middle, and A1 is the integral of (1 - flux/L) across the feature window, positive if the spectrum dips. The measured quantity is 4.2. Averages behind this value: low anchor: 11.9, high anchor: 12.9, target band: 11.2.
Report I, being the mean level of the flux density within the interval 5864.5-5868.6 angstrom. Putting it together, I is 13.1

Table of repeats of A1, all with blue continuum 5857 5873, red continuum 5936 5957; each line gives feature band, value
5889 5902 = 3.1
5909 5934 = 0.6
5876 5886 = 0.4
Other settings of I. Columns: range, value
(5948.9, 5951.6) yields 13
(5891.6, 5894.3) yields 8.27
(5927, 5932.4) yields 13.1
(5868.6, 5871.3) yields 13.2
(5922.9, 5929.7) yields 12.9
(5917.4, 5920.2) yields 12.6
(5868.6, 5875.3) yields 13.3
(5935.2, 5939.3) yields 13.3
